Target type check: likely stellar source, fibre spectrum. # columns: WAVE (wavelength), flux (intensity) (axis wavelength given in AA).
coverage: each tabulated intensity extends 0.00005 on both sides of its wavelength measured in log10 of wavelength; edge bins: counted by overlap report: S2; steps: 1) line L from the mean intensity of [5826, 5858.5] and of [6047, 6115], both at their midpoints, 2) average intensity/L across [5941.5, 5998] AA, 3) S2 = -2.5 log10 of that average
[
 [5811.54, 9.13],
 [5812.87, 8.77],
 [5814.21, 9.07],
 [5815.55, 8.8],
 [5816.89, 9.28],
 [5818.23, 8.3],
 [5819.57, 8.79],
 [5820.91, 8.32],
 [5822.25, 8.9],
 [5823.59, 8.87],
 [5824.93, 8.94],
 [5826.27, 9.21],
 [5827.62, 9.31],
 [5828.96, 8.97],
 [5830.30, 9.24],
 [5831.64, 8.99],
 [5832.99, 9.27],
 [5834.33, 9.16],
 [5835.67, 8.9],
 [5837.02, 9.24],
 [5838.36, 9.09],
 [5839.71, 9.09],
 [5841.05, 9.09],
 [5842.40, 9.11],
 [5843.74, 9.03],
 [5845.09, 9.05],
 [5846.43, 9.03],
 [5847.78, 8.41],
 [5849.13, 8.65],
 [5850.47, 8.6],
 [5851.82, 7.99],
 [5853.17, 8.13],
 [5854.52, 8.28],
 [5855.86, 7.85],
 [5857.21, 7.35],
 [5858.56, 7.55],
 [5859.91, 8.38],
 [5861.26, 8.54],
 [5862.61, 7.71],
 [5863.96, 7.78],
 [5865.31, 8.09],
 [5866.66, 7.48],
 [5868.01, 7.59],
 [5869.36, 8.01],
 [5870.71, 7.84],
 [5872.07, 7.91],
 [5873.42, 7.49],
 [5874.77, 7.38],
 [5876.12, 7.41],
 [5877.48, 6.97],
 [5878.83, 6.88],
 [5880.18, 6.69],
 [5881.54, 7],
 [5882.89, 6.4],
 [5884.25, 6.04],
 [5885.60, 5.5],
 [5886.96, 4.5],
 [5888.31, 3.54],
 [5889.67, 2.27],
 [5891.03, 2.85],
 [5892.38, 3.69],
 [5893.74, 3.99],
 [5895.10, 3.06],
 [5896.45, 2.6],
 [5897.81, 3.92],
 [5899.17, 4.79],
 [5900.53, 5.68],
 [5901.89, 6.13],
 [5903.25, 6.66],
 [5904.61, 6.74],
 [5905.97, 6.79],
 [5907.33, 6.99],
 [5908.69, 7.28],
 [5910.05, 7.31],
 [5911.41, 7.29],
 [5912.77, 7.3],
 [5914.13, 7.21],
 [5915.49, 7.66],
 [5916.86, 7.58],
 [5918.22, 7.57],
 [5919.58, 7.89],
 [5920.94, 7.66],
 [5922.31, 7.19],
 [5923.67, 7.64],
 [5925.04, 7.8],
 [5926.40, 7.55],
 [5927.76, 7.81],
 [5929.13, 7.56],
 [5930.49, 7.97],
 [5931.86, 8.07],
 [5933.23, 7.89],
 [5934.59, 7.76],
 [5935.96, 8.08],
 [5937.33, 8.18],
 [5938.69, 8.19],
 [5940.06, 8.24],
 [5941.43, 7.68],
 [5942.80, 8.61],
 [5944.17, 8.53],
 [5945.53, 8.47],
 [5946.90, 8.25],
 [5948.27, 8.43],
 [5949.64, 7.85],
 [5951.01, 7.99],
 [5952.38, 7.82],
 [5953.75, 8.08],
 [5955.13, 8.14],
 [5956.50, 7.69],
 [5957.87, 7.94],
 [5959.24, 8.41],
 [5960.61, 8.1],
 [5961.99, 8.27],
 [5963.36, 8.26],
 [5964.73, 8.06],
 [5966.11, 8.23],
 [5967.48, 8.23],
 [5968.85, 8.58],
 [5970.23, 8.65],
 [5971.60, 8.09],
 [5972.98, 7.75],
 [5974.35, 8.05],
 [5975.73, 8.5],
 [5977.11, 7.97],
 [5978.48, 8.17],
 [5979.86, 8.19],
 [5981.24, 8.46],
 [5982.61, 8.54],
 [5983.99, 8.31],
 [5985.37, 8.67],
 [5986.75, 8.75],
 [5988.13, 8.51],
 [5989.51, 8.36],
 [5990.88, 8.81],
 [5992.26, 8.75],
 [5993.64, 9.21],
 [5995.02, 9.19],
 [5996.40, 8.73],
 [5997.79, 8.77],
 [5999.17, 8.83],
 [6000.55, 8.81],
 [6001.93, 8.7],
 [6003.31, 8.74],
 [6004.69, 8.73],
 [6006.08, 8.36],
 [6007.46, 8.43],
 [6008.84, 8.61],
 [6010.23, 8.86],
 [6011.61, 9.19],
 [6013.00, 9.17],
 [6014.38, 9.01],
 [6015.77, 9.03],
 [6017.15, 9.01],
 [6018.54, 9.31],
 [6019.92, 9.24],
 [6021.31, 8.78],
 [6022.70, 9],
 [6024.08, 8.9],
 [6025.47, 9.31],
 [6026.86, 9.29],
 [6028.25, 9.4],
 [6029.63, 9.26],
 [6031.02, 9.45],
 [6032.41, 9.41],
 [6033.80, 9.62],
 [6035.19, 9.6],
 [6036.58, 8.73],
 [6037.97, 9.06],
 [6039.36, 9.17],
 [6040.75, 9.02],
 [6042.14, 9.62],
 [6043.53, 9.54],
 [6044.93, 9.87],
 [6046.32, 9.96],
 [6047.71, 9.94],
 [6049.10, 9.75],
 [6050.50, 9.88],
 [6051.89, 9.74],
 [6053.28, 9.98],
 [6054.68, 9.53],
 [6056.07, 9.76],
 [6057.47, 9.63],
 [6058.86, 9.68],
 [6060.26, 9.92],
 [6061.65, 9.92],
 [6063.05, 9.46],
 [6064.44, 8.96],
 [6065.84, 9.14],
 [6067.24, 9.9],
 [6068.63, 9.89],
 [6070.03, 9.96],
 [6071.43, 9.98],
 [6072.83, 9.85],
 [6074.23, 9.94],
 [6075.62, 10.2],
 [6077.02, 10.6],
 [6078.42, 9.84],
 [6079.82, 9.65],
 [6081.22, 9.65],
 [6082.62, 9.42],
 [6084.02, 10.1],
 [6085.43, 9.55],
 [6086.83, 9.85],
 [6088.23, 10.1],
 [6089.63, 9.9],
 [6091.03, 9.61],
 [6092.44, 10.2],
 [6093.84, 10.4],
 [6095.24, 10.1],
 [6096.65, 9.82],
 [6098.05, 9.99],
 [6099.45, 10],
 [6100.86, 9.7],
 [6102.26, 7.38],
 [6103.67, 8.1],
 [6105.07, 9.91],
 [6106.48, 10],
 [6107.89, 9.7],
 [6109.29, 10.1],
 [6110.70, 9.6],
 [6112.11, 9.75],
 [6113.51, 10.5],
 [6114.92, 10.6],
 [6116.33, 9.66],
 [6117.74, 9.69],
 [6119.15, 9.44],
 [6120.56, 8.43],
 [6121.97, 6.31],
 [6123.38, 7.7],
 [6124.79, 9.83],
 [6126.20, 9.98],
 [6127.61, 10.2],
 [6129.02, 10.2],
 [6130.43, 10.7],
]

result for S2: 0.12 mag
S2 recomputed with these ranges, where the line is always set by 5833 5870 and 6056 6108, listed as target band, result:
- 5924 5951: 0.112 mag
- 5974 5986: 0.104 mag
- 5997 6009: 0.075 mag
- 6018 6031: 0.026 mag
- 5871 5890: 0.346 mag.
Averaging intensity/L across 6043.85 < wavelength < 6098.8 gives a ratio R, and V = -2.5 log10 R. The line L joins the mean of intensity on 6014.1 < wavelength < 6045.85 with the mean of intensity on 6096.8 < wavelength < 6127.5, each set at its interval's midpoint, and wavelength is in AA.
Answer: -0.06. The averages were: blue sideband 9.25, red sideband 9.38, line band 9.83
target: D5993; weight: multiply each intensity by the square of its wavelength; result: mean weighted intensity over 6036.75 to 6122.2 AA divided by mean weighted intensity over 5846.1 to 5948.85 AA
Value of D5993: 1.5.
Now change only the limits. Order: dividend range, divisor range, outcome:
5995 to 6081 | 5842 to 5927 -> 1.43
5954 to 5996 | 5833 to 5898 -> 1.22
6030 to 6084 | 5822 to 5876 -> 1.22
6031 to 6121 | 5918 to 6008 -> 1.22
